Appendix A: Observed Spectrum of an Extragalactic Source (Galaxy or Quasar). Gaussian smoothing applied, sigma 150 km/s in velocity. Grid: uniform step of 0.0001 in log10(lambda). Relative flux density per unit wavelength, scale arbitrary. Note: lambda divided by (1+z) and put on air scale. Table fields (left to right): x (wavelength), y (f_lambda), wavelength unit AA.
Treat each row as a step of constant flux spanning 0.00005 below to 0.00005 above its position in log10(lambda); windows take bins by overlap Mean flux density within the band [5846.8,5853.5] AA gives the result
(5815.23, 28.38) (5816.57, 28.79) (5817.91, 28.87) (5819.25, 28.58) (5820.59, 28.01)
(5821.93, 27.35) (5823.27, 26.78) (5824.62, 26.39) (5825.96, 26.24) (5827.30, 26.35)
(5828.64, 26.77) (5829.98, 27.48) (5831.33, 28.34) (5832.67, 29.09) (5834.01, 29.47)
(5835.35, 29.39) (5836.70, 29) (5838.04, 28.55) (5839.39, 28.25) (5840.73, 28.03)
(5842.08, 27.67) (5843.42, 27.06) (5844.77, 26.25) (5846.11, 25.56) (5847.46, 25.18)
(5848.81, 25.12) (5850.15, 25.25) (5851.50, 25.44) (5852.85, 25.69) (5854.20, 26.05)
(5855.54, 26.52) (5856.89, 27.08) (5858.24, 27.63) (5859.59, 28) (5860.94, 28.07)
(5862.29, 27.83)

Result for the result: 25.3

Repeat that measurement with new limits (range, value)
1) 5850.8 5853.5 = 25.5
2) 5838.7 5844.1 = 27.7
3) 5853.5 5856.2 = 26.3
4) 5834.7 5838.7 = 29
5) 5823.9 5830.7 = 26.6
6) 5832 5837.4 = 29.3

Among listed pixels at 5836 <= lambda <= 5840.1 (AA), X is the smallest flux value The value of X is 28.25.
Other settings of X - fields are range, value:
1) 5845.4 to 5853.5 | 25.12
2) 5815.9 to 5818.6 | 28.79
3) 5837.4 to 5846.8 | 25.56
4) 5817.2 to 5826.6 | 26.24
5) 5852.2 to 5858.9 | 25.69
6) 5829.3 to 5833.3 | 27.48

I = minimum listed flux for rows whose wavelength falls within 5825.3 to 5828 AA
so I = 26.24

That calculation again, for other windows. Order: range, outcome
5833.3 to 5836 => 29.39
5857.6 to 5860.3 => 27.63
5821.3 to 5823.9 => 26.78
